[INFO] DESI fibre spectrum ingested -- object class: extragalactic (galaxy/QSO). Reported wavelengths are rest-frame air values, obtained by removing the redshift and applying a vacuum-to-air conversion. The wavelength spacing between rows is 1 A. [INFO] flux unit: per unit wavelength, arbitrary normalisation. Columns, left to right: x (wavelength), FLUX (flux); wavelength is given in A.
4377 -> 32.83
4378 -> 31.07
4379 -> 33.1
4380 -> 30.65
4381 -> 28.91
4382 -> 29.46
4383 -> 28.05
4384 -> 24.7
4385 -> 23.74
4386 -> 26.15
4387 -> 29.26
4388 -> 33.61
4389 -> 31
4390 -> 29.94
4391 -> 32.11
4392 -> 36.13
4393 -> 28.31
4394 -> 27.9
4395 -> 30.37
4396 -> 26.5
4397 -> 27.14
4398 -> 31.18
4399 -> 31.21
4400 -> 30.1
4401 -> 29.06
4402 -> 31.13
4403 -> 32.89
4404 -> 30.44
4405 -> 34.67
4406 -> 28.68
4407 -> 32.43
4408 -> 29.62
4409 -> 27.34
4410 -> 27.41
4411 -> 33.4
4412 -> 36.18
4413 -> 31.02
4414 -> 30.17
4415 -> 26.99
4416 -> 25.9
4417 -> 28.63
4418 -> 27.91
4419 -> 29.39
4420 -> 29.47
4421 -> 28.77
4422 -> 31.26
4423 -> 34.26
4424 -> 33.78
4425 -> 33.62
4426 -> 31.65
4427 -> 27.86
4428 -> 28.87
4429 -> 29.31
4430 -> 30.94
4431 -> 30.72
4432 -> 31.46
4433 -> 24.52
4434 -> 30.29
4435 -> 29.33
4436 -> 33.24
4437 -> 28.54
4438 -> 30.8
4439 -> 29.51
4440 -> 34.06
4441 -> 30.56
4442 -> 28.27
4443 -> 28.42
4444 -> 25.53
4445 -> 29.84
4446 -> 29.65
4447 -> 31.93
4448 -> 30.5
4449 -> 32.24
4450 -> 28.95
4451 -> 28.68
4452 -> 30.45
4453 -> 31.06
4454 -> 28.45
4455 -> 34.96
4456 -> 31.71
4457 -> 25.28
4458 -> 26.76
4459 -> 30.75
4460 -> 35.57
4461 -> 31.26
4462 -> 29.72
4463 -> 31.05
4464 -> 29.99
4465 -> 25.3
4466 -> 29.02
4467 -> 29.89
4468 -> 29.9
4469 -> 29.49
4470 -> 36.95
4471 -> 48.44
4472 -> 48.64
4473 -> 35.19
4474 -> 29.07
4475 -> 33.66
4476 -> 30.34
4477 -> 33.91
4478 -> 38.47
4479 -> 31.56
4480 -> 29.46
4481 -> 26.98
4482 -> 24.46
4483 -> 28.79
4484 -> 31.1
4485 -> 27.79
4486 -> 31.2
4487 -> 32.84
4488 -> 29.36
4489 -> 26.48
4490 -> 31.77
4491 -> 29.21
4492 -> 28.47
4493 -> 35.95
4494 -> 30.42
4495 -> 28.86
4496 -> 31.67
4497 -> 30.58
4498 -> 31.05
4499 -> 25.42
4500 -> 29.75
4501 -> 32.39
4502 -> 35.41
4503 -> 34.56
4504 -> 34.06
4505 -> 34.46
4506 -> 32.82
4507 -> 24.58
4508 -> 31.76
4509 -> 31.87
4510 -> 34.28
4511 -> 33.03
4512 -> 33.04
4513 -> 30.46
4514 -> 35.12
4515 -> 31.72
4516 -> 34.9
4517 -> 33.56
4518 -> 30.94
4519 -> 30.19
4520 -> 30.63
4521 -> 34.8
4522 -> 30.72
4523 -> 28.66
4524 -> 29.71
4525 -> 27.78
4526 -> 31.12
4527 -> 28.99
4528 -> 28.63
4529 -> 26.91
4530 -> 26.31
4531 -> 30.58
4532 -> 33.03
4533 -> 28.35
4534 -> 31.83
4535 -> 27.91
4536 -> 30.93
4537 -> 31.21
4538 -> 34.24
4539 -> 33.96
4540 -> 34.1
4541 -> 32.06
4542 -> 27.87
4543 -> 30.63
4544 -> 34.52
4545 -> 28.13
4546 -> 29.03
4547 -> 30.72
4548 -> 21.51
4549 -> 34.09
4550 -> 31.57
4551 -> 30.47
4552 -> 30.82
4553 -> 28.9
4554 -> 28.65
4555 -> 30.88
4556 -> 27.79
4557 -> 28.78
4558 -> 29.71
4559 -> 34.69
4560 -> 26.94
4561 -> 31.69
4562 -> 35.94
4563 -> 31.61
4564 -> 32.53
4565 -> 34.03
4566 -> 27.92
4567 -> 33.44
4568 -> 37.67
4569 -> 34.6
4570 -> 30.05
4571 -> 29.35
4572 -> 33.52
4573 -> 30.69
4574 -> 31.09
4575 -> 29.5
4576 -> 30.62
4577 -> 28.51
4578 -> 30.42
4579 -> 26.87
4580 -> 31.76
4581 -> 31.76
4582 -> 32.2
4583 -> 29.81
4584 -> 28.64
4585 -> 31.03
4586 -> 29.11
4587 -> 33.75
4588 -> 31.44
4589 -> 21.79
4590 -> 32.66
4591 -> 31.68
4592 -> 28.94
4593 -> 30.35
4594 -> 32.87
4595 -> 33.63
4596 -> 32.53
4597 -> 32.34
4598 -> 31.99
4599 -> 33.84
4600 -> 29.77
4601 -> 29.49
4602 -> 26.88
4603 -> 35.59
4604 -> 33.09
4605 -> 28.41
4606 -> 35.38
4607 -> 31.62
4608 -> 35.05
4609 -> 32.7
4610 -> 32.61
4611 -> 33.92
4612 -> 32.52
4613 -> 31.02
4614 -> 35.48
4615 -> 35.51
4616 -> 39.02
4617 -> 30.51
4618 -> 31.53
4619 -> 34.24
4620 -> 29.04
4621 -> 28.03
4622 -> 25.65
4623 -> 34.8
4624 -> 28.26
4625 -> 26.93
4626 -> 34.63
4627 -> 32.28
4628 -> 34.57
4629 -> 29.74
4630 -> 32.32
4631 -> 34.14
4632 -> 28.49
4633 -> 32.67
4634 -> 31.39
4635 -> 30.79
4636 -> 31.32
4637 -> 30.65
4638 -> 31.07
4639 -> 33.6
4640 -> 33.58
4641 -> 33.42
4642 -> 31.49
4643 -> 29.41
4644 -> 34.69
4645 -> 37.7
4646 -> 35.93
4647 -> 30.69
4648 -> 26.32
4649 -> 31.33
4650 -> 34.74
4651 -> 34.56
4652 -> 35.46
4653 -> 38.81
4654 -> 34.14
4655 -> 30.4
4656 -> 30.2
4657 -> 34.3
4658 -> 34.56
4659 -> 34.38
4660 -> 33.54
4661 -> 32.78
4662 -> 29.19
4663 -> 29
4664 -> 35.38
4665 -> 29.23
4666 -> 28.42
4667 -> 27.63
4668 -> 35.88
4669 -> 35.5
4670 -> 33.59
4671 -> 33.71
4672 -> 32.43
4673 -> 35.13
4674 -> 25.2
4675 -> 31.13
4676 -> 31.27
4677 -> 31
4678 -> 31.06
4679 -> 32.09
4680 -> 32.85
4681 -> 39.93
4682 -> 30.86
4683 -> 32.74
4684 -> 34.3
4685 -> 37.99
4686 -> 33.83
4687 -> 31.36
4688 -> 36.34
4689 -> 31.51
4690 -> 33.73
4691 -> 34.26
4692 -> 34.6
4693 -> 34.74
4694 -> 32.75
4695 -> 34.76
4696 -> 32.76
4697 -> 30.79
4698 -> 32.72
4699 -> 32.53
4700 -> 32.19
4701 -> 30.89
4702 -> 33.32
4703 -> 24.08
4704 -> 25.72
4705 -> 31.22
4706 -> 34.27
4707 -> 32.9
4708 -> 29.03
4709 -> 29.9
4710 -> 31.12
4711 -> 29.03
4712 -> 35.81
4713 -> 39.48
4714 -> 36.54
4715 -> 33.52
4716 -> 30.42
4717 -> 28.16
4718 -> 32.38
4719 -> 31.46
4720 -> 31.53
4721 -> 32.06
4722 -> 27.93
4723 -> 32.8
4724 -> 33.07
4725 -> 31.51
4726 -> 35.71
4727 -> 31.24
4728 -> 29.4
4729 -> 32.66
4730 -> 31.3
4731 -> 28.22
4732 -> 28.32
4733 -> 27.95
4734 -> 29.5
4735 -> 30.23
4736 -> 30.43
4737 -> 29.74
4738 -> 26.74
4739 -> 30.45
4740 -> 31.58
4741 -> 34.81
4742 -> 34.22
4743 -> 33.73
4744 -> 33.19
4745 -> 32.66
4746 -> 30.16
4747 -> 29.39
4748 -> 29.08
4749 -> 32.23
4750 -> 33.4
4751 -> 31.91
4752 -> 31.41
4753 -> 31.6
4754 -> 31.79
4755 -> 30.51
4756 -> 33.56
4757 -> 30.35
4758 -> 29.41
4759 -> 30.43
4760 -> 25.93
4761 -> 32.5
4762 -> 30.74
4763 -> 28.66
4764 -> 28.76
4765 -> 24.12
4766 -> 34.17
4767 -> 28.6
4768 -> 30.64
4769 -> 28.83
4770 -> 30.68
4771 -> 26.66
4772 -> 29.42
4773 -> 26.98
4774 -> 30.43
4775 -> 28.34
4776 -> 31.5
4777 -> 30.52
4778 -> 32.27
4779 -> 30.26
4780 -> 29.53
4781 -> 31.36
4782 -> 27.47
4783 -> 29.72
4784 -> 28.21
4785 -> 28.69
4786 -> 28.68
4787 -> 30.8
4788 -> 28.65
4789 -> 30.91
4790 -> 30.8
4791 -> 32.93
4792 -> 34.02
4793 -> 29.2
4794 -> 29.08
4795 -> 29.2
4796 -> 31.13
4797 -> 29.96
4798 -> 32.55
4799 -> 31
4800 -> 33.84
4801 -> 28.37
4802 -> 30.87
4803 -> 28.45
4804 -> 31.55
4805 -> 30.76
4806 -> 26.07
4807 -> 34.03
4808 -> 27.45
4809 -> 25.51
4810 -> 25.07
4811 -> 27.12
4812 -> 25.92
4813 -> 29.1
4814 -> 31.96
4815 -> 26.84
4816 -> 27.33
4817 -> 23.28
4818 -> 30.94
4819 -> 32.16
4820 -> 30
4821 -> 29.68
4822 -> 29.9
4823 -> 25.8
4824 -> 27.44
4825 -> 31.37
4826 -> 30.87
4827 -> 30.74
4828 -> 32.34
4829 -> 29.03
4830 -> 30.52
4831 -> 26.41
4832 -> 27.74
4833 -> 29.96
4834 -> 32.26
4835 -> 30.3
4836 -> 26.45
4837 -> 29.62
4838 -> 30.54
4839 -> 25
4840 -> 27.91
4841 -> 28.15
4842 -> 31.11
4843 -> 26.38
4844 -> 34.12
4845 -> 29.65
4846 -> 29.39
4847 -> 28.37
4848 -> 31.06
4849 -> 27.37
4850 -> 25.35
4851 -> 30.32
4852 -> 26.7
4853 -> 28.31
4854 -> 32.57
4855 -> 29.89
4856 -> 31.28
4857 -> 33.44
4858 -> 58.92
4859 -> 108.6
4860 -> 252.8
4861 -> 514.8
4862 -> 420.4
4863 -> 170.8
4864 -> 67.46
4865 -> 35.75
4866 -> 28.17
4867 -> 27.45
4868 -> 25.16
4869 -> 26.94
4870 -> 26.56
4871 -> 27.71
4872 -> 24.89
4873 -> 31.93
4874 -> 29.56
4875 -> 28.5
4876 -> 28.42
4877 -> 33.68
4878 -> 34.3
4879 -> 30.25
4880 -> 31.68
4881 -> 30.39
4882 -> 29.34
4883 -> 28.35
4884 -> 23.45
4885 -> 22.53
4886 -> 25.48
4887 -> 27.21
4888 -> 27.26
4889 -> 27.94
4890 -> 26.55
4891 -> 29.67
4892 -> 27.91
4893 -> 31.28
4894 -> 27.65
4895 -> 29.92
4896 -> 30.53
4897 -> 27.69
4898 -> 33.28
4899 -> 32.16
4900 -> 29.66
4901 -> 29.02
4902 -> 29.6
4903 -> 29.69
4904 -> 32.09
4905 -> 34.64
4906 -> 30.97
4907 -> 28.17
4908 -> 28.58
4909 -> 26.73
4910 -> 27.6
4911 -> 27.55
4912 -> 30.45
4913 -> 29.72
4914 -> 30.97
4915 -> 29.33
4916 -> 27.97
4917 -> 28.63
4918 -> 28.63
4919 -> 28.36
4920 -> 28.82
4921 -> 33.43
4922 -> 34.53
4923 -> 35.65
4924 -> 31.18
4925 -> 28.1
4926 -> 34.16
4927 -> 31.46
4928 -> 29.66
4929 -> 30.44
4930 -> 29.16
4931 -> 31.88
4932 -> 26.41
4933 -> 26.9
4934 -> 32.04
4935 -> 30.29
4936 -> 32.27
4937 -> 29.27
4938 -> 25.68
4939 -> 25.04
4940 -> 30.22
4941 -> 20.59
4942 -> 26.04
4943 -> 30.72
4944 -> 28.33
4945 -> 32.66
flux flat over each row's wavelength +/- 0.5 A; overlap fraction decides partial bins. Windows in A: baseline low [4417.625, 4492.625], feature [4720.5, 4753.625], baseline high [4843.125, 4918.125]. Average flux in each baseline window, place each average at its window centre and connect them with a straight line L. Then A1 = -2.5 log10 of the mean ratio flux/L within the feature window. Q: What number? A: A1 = 0.32 mag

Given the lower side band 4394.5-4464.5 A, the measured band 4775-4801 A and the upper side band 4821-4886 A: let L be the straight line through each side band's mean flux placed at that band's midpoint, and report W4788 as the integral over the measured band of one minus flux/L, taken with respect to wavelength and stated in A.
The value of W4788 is 9.31 A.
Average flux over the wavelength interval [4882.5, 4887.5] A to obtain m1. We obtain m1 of 25.4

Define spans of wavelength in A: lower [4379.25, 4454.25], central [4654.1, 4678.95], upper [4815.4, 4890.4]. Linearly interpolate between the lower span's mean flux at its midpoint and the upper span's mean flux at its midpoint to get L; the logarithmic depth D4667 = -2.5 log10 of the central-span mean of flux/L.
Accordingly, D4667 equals 0.246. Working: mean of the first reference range 30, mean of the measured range 31.9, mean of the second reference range 47.5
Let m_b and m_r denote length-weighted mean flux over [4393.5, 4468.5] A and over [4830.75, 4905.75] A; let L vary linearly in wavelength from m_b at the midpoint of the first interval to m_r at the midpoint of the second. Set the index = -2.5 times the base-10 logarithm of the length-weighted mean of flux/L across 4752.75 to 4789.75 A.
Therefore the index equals 0.42 mag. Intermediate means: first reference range 30.1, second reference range 47.7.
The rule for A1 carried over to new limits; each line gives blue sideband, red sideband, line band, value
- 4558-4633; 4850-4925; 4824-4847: 0.46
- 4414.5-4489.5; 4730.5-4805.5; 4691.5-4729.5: -0.06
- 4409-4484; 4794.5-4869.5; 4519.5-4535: 0.15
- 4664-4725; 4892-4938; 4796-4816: 0.07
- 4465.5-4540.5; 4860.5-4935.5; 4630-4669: 0.11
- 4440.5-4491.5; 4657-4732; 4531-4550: 0.02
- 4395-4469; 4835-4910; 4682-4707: 0.24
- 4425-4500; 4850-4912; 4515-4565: 0.13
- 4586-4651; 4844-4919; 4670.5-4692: 0.08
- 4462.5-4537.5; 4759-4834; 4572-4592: 0.02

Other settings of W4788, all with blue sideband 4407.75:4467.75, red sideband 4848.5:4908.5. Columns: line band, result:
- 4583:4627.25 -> 8.0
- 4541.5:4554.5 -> 2.1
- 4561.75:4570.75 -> 0.9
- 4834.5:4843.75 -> 4.0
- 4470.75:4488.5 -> -0.3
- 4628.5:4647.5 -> 3.7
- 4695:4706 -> 3.1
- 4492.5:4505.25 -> 0.5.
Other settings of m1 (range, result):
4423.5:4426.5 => 33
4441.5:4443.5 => 28.3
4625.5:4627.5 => 33.5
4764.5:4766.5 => 29.1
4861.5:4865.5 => 174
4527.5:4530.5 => 27.3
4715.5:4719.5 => 30.6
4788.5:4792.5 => 32.2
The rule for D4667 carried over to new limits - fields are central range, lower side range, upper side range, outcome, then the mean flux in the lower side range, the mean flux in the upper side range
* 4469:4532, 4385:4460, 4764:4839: -0.06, 30.1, 29.5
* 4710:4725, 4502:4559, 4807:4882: 0.25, 30.9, 47.7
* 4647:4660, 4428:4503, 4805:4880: 0.18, 30.9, 47.7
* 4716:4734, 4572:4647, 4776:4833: -0.02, 31.6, 29.6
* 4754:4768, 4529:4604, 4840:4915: 0.35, 30.9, 47.7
